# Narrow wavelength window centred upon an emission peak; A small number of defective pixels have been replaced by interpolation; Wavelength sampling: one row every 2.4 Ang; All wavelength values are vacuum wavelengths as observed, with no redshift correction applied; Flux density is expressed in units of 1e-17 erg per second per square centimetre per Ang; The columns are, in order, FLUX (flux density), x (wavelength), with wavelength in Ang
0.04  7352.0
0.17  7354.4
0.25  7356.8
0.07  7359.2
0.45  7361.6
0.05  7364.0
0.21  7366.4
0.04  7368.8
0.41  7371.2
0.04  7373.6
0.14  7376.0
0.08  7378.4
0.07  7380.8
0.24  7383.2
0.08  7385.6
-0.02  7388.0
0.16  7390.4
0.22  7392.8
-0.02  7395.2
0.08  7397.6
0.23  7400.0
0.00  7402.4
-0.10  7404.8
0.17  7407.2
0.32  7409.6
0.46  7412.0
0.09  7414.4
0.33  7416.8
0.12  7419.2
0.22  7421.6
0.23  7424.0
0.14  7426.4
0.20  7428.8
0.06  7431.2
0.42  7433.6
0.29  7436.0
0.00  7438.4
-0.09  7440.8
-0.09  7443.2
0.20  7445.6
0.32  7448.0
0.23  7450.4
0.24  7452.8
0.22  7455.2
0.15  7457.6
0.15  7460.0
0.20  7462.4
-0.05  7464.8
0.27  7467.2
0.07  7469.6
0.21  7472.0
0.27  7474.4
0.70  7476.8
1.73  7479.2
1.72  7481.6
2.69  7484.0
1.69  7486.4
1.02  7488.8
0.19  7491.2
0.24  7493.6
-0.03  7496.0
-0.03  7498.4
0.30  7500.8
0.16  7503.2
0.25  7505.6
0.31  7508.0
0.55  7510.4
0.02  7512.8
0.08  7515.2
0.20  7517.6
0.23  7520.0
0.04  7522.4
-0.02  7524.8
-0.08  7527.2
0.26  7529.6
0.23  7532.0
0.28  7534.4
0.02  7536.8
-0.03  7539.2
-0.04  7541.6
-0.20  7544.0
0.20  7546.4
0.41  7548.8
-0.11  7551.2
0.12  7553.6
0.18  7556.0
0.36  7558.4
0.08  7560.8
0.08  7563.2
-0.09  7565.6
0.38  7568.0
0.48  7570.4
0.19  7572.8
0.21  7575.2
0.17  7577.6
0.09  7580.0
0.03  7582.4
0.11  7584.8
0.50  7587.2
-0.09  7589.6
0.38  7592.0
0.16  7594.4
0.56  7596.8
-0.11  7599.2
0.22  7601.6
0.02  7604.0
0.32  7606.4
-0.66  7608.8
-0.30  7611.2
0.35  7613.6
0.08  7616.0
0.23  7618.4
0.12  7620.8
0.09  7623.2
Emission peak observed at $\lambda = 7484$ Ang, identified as [O II]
